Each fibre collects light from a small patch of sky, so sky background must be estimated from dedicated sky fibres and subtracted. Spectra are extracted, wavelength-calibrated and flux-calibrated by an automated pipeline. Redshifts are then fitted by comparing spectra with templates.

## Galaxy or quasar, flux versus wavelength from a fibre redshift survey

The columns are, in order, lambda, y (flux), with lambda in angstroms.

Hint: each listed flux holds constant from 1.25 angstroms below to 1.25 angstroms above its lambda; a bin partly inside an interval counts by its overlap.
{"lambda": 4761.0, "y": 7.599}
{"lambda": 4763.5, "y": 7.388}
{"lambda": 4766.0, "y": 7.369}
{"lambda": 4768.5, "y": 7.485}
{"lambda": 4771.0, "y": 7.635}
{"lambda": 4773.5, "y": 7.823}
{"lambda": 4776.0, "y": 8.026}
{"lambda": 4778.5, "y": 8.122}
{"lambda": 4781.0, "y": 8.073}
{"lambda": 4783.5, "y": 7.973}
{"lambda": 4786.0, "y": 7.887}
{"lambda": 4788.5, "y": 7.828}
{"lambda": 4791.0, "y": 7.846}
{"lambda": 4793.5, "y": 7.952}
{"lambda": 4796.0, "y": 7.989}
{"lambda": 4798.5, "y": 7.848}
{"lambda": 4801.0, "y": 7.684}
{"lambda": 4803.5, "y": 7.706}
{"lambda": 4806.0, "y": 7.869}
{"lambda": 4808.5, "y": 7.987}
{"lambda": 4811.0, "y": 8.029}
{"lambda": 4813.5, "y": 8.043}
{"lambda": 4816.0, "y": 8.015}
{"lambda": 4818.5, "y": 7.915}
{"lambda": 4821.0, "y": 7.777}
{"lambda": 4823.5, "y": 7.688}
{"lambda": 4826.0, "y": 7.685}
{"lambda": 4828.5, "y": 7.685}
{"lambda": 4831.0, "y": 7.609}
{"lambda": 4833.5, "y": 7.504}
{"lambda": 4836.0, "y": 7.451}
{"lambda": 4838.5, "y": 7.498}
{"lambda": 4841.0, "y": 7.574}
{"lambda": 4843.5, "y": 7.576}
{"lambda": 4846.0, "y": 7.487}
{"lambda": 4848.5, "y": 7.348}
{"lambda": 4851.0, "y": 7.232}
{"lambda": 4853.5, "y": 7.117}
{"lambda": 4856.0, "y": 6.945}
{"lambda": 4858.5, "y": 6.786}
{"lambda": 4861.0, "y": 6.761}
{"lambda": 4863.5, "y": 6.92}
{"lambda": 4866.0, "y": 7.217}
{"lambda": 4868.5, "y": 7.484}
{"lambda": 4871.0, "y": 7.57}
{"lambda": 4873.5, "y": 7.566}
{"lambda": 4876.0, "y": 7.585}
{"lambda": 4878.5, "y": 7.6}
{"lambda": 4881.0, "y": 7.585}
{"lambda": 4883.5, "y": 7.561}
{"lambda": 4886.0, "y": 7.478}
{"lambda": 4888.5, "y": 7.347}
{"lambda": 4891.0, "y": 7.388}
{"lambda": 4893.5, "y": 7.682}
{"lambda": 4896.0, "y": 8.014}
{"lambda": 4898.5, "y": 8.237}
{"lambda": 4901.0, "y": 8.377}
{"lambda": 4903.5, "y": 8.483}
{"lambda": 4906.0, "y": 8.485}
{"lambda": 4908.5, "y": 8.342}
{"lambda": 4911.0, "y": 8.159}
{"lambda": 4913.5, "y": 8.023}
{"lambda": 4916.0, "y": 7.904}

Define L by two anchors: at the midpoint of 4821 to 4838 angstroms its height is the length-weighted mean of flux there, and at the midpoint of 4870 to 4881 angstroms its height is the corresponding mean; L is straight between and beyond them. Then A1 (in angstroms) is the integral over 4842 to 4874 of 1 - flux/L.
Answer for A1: 1.5 angstroms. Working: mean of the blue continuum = 7.61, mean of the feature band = 7.23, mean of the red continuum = 7.58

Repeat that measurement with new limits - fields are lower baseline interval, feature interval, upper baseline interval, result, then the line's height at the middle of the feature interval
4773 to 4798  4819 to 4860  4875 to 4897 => 1.7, 7.75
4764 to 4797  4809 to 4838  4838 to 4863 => -1.2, 7.45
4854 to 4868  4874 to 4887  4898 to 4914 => 0.0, 7.55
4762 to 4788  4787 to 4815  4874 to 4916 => -0.3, 7.8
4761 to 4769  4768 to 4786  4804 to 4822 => -0.8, 7.56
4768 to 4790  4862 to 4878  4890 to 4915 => 1.3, 8.06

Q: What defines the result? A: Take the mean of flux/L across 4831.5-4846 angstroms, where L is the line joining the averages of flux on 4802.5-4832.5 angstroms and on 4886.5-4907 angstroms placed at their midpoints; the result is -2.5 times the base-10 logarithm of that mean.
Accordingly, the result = 0.05 mag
